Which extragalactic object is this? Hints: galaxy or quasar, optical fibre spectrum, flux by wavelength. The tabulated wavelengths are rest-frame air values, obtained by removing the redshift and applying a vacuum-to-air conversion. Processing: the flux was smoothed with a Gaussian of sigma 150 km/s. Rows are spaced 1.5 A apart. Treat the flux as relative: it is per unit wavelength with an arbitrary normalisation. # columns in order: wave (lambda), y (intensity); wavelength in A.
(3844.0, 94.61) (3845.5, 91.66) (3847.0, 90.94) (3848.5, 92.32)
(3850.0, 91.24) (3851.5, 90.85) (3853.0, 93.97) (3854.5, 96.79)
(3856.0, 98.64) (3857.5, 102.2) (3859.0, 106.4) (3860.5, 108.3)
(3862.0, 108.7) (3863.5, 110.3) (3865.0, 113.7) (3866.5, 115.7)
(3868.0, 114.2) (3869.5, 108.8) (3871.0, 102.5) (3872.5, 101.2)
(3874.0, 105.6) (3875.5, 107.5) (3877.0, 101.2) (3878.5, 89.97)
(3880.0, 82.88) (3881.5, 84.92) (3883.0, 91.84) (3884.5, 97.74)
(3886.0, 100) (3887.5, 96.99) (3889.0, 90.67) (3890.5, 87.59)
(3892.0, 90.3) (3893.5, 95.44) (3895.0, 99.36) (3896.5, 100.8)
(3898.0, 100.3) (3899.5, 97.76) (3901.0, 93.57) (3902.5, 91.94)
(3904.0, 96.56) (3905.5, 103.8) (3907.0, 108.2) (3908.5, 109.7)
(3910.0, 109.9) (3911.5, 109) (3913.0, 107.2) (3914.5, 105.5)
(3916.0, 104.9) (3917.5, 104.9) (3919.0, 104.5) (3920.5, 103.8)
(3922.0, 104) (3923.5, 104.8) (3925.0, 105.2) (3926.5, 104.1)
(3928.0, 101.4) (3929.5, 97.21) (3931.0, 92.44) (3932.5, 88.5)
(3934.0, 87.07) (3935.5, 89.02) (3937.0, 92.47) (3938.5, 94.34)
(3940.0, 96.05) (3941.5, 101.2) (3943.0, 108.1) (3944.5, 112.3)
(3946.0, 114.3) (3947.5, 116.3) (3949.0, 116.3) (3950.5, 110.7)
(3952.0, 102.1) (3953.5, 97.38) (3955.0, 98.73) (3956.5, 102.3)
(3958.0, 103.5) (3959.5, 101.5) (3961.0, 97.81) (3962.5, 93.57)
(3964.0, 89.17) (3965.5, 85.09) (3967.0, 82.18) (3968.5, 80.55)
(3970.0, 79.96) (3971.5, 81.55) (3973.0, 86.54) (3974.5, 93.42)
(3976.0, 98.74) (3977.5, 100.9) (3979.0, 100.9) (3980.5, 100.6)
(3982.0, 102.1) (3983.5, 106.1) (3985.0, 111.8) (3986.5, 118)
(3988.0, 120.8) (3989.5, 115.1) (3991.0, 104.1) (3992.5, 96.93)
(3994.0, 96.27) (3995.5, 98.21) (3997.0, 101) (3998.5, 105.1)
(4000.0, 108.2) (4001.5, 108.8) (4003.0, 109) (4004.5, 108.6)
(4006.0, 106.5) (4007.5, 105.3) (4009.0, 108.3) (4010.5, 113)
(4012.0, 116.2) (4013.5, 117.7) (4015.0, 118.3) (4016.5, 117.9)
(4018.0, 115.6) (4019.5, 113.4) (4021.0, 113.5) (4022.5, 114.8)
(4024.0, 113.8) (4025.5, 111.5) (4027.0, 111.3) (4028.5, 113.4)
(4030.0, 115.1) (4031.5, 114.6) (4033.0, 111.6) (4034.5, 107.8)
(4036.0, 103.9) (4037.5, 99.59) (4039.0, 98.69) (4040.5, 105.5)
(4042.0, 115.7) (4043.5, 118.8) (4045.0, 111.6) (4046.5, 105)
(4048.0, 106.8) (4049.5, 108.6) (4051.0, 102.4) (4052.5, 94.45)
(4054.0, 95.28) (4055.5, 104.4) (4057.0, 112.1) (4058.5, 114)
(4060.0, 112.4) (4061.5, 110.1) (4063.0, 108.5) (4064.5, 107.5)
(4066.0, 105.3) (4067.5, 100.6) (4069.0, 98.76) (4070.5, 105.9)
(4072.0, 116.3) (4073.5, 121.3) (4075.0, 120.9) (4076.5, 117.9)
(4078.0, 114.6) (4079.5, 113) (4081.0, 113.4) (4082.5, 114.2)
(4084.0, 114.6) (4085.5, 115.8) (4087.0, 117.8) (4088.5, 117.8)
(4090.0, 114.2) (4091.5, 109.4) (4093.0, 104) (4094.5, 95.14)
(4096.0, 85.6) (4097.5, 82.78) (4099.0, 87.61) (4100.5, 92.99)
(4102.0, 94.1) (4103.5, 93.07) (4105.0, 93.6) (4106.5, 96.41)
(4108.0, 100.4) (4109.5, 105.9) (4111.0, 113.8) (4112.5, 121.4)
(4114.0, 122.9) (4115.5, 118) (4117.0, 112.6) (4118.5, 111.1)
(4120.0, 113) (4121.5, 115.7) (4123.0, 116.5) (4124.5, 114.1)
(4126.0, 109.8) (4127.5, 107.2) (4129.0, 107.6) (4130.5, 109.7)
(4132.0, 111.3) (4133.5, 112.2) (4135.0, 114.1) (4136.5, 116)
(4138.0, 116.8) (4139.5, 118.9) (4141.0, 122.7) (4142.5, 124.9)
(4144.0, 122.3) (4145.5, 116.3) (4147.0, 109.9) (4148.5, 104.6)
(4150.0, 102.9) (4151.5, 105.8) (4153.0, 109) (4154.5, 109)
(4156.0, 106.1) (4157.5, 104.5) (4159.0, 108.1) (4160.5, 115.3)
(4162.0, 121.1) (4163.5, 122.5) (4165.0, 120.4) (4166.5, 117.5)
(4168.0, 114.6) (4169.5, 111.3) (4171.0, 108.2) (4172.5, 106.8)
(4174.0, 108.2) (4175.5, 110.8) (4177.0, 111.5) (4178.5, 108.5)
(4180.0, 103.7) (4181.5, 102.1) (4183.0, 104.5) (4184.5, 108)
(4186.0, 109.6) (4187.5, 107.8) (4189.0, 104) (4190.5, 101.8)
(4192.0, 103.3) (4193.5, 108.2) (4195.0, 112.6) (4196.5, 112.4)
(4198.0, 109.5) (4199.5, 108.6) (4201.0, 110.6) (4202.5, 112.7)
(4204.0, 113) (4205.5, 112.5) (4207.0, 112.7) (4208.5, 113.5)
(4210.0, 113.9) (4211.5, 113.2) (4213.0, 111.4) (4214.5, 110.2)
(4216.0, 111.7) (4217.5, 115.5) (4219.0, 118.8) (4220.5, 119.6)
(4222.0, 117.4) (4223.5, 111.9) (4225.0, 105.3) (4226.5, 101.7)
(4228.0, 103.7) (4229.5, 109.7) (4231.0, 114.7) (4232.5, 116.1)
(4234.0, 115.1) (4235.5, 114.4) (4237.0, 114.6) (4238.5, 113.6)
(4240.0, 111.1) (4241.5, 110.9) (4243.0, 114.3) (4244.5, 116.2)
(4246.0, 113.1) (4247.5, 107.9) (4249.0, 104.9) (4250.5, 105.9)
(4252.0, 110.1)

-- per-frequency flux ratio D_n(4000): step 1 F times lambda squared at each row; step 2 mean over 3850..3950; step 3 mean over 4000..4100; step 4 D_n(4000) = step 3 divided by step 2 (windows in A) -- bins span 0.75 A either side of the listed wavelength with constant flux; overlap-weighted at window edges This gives 1.2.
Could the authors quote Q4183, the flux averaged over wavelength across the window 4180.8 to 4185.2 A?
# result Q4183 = 105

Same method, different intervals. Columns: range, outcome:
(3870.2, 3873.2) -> 102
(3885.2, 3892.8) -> 93.2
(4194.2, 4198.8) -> 111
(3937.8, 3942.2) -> 97.2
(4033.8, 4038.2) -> 104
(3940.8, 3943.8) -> 105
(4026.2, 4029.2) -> 112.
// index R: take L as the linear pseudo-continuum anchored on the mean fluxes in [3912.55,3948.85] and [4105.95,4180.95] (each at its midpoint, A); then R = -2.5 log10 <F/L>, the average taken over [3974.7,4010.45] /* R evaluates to -0.01 mag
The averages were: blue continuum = 102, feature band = 106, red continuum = 112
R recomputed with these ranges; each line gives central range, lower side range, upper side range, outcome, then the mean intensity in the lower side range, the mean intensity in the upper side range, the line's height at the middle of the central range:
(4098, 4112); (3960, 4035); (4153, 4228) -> 0.11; 105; 111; 108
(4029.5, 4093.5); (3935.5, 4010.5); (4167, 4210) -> -0.05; 101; 109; 105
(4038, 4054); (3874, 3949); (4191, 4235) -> -0.01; 99.8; 112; 105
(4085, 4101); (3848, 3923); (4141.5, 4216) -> 0.06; 101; 111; 108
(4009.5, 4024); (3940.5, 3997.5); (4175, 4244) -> -0.13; 101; 111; 103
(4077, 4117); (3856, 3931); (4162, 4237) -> 0.02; 102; 111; 108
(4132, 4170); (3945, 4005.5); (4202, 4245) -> -0.04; 101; 113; 109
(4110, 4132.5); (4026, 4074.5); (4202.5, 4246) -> -0.03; 108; 113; 110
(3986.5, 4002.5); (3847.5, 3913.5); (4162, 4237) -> -0.02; 100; 111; 104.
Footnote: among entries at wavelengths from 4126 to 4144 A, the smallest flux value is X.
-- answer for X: 107.2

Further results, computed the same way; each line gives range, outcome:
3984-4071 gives 94.45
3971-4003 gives 81.55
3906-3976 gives 79.96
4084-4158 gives 82.78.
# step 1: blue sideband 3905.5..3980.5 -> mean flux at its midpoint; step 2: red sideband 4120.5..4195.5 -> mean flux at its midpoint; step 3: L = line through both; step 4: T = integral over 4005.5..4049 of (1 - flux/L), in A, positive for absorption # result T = -3.0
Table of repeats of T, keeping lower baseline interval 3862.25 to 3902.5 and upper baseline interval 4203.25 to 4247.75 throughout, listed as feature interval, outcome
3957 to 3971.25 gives 1.7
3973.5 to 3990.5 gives -0.5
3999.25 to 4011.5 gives -0.5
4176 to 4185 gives 0.4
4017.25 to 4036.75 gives -1.4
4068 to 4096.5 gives -1.1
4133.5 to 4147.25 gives -1.1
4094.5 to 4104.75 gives 1.7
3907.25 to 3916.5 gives -0.7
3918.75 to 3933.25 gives 0.1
